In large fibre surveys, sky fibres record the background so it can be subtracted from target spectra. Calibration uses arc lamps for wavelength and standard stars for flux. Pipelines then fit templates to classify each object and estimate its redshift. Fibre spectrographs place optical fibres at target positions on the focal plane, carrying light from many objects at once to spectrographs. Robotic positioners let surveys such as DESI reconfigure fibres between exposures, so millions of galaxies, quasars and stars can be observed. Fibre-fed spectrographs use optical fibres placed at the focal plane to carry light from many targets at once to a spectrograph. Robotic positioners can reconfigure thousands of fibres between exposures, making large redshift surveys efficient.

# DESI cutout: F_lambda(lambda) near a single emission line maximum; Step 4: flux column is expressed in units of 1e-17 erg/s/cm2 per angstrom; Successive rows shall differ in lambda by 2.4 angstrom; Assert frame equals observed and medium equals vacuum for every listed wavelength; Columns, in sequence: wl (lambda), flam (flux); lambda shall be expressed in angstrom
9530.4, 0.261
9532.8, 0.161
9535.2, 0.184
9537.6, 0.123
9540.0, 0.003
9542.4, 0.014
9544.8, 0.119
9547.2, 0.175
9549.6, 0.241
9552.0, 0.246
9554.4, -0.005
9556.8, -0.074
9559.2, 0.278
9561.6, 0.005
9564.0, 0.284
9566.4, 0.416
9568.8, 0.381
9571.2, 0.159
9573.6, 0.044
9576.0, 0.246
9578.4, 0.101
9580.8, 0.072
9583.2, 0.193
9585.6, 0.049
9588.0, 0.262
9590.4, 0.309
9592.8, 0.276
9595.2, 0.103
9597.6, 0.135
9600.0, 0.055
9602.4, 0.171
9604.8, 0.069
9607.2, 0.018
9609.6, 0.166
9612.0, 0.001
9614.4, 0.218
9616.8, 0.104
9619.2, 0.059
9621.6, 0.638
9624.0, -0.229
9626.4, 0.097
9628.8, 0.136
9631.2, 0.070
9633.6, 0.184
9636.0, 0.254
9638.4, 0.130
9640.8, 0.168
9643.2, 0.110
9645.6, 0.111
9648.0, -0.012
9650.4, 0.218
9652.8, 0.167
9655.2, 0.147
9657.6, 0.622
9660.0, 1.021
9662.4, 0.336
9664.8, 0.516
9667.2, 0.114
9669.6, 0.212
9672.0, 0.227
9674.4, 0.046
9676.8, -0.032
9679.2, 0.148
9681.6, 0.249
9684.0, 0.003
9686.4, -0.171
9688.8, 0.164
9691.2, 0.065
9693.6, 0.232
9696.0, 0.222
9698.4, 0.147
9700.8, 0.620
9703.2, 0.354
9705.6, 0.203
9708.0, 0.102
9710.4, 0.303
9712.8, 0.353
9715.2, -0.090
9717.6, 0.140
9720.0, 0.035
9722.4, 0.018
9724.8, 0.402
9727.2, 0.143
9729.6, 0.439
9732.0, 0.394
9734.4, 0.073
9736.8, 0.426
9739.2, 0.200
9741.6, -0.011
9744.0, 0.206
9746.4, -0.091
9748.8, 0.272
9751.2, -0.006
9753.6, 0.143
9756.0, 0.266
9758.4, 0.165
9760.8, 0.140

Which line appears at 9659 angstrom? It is [O III] 5007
